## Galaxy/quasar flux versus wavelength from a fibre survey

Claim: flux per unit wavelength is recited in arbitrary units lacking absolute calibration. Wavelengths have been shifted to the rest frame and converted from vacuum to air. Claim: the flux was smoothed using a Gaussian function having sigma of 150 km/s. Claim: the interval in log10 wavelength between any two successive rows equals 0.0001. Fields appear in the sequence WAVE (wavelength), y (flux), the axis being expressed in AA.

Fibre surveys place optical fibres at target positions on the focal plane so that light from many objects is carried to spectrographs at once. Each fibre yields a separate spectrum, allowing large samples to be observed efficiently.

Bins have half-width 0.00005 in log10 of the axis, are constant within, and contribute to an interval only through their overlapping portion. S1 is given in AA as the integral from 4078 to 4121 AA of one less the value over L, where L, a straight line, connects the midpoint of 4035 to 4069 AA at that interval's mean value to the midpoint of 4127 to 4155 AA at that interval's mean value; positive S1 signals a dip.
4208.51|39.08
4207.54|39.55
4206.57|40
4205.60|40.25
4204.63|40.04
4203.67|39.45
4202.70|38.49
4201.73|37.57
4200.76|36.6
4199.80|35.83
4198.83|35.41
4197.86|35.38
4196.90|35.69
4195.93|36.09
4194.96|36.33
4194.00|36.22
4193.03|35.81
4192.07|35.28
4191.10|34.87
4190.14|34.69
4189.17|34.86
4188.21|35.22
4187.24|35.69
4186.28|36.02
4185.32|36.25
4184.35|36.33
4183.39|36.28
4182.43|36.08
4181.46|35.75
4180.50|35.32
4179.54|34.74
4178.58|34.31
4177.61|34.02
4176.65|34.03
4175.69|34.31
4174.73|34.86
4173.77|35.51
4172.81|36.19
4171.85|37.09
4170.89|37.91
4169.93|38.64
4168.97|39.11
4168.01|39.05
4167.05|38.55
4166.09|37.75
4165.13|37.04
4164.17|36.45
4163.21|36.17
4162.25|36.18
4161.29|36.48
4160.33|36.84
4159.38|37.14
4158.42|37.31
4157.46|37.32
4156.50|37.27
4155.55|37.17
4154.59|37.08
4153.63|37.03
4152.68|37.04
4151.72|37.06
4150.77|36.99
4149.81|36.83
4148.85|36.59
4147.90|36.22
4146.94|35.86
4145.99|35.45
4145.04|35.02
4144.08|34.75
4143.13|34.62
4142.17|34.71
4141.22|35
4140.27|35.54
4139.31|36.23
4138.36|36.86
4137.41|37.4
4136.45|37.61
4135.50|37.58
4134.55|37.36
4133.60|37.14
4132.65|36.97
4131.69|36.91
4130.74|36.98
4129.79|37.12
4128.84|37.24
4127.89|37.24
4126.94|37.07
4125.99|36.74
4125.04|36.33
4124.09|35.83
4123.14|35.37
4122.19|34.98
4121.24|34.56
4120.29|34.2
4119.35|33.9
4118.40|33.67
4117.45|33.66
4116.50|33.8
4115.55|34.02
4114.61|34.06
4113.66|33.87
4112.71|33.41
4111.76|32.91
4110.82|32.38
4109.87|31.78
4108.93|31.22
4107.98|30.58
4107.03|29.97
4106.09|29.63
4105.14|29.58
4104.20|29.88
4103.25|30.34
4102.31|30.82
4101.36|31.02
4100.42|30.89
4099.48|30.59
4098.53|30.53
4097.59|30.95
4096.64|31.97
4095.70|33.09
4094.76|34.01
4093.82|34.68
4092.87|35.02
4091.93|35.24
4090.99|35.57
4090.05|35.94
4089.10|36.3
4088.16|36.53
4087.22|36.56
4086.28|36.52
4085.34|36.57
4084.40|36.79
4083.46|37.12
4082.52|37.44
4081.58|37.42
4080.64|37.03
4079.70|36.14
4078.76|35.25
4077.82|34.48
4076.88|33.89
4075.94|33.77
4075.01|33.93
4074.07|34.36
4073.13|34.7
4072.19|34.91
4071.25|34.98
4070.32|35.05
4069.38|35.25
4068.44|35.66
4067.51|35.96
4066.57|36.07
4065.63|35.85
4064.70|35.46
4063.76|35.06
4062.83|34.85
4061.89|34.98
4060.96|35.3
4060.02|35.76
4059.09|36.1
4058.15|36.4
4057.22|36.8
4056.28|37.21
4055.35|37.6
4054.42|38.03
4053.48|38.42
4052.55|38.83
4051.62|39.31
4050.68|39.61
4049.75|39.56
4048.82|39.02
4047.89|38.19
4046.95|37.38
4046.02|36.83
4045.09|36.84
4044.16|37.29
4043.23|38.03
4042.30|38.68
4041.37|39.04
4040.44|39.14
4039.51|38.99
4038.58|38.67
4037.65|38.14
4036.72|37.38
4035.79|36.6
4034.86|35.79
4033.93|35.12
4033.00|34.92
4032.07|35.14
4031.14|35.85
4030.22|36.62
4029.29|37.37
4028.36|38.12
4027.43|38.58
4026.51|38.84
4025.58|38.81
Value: 3.8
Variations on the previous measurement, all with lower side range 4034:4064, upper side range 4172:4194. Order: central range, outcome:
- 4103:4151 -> 1.89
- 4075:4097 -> 0.82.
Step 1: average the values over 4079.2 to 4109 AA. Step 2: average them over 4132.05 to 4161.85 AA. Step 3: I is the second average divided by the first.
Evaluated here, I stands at 1.09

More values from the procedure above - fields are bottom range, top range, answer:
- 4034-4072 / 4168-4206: 0.98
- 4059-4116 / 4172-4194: 1.04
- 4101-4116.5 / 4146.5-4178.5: 1.16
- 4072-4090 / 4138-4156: 1.01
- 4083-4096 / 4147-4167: 1.03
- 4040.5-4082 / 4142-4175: 1.01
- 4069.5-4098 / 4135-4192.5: 1.03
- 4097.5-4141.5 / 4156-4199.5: 1.06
